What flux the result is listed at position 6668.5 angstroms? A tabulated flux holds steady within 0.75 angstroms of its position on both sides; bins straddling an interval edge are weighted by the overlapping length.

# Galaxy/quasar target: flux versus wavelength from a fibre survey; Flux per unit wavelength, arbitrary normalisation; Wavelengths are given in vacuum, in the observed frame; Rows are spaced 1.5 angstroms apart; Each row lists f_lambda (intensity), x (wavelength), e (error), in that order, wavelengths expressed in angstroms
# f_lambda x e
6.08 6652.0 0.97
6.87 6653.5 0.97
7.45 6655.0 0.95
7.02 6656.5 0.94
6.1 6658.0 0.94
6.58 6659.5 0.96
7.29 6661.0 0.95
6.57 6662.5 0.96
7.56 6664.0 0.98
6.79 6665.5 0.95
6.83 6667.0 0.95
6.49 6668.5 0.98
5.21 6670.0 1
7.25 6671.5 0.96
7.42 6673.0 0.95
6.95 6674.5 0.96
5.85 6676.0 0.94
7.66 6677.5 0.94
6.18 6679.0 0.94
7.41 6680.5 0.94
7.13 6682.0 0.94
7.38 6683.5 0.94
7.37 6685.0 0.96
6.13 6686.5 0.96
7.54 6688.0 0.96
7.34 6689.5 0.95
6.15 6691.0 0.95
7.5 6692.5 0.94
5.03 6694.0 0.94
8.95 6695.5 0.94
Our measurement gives 6.49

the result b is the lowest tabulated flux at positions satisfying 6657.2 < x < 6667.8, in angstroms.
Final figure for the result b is 6.1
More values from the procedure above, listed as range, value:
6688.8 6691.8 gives 6.15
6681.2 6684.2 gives 7.13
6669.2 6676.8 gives 5.21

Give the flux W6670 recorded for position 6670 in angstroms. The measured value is 5.21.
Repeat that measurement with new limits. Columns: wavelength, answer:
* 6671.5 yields 7.25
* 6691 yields 6.15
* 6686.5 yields 6.13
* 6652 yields 6.08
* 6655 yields 7.45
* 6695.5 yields 8.95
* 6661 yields 7.29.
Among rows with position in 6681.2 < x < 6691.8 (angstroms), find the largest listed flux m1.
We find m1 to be 7.54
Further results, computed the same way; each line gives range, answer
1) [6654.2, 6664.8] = 7.56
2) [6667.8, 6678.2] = 7.66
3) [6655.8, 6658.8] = 7.02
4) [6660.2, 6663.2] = 7.29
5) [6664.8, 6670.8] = 6.83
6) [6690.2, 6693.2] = 7.5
